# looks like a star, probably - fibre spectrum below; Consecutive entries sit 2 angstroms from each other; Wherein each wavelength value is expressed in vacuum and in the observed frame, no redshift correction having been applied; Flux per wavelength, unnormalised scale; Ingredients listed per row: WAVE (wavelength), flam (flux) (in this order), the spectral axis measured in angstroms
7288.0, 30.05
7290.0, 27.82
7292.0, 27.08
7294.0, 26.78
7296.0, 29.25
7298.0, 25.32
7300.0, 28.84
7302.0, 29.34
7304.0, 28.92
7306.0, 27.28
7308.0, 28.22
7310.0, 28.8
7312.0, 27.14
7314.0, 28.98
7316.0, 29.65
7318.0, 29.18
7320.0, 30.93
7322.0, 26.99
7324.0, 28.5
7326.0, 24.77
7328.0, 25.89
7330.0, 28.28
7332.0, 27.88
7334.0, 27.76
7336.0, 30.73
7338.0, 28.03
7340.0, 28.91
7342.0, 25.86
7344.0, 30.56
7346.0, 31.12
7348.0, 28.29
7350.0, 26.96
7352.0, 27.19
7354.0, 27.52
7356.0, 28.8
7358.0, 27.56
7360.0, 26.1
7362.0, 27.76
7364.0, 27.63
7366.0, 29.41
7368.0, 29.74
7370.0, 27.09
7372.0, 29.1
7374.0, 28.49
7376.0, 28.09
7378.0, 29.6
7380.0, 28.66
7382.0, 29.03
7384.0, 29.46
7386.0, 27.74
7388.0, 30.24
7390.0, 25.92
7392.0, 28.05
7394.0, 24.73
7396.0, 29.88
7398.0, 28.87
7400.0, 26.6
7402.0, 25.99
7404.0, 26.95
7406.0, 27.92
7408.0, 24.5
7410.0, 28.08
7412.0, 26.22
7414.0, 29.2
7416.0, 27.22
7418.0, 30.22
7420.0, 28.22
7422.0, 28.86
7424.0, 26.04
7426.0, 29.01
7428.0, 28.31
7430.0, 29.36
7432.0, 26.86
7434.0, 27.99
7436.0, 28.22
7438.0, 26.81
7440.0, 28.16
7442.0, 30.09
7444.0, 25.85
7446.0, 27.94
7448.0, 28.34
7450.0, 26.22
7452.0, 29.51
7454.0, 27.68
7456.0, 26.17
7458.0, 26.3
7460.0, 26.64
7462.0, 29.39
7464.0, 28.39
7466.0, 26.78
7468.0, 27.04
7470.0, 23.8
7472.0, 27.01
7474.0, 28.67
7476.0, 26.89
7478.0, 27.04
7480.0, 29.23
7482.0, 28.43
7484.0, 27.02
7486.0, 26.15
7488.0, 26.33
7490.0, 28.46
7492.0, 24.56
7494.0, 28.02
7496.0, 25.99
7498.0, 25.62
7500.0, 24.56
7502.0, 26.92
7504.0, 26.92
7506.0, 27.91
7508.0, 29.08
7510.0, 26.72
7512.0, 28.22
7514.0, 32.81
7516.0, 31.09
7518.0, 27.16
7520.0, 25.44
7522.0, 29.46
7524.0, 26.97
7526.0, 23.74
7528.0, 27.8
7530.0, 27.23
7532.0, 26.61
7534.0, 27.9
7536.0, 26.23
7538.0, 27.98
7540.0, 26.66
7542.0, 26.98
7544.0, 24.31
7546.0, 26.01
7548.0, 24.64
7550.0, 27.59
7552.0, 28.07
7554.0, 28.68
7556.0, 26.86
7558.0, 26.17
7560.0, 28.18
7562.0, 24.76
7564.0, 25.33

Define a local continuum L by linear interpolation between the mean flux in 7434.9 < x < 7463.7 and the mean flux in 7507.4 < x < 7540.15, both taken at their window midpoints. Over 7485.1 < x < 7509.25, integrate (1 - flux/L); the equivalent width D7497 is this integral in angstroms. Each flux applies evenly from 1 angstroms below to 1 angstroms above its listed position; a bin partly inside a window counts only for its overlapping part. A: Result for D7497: 0.9 angstroms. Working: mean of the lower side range 27.7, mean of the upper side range 27.7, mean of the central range 26.7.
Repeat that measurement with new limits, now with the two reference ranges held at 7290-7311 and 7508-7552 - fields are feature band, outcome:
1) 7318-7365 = -0.30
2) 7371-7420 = -0.47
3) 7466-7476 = 0.29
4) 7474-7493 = 0.15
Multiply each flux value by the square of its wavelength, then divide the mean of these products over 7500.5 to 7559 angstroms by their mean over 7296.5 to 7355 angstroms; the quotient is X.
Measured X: 1.0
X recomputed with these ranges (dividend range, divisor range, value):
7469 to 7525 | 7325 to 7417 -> 1.01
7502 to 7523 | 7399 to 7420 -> 1.07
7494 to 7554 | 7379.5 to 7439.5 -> 1.01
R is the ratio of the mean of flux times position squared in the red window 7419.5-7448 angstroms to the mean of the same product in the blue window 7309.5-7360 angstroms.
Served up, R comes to 1.02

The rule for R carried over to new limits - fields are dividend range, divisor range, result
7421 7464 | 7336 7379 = 1.00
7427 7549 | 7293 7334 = 1.02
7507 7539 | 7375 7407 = 1.03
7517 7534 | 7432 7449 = 0.99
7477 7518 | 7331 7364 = 1.02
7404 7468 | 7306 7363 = 1.01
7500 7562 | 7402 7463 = 1.01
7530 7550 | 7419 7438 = 0.97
